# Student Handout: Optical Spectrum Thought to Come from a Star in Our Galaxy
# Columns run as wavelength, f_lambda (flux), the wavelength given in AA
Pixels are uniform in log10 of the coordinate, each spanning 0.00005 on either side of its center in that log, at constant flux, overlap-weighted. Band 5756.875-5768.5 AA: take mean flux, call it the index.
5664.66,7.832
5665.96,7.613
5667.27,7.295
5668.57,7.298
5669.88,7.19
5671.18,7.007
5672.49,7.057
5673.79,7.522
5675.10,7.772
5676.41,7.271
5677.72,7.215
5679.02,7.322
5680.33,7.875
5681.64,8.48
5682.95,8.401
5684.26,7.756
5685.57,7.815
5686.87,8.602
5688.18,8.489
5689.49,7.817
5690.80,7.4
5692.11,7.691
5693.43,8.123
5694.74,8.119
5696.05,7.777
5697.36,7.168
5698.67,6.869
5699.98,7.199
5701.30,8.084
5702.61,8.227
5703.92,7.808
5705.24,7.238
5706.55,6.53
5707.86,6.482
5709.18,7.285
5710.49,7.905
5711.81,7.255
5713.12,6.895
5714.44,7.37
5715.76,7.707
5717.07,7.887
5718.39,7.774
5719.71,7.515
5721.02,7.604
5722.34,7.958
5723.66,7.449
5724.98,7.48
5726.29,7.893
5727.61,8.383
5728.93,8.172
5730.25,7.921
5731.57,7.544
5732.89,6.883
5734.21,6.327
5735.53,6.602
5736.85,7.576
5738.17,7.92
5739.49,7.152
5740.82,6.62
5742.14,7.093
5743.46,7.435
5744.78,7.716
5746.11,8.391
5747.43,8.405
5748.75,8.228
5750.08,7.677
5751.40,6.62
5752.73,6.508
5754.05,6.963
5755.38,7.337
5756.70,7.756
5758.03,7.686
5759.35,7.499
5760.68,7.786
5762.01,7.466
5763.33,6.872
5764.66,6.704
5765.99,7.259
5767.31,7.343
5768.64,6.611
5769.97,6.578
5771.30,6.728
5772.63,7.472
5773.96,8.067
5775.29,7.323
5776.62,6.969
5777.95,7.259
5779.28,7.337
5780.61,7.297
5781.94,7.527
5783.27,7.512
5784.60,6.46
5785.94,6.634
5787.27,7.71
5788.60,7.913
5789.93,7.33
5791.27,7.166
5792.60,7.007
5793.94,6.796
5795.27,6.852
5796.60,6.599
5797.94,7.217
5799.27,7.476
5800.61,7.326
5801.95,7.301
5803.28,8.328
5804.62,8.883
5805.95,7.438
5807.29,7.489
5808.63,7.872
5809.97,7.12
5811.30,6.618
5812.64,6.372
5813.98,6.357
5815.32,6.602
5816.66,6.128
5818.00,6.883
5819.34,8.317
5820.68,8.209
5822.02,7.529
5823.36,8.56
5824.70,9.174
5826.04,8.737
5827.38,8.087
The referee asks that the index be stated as 7.31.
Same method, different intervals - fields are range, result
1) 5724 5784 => 7.38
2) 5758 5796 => 7.2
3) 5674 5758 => 7.57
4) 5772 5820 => 7.25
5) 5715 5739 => 7.59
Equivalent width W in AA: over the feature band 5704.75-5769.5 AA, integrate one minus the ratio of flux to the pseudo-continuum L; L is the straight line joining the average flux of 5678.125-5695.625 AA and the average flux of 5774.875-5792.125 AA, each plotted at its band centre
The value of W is 1.7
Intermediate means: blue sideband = 7.98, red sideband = 7.26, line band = 7.4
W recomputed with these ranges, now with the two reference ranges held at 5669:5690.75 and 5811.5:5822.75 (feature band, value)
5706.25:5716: 0.5 AA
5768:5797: 0.2 AA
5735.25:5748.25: -0.2 AA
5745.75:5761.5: -0.4 AA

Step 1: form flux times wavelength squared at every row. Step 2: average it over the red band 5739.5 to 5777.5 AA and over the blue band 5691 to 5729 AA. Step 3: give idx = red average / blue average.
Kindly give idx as 0.98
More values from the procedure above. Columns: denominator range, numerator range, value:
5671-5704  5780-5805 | 0.98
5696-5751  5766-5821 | 0.99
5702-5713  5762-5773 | 0.97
